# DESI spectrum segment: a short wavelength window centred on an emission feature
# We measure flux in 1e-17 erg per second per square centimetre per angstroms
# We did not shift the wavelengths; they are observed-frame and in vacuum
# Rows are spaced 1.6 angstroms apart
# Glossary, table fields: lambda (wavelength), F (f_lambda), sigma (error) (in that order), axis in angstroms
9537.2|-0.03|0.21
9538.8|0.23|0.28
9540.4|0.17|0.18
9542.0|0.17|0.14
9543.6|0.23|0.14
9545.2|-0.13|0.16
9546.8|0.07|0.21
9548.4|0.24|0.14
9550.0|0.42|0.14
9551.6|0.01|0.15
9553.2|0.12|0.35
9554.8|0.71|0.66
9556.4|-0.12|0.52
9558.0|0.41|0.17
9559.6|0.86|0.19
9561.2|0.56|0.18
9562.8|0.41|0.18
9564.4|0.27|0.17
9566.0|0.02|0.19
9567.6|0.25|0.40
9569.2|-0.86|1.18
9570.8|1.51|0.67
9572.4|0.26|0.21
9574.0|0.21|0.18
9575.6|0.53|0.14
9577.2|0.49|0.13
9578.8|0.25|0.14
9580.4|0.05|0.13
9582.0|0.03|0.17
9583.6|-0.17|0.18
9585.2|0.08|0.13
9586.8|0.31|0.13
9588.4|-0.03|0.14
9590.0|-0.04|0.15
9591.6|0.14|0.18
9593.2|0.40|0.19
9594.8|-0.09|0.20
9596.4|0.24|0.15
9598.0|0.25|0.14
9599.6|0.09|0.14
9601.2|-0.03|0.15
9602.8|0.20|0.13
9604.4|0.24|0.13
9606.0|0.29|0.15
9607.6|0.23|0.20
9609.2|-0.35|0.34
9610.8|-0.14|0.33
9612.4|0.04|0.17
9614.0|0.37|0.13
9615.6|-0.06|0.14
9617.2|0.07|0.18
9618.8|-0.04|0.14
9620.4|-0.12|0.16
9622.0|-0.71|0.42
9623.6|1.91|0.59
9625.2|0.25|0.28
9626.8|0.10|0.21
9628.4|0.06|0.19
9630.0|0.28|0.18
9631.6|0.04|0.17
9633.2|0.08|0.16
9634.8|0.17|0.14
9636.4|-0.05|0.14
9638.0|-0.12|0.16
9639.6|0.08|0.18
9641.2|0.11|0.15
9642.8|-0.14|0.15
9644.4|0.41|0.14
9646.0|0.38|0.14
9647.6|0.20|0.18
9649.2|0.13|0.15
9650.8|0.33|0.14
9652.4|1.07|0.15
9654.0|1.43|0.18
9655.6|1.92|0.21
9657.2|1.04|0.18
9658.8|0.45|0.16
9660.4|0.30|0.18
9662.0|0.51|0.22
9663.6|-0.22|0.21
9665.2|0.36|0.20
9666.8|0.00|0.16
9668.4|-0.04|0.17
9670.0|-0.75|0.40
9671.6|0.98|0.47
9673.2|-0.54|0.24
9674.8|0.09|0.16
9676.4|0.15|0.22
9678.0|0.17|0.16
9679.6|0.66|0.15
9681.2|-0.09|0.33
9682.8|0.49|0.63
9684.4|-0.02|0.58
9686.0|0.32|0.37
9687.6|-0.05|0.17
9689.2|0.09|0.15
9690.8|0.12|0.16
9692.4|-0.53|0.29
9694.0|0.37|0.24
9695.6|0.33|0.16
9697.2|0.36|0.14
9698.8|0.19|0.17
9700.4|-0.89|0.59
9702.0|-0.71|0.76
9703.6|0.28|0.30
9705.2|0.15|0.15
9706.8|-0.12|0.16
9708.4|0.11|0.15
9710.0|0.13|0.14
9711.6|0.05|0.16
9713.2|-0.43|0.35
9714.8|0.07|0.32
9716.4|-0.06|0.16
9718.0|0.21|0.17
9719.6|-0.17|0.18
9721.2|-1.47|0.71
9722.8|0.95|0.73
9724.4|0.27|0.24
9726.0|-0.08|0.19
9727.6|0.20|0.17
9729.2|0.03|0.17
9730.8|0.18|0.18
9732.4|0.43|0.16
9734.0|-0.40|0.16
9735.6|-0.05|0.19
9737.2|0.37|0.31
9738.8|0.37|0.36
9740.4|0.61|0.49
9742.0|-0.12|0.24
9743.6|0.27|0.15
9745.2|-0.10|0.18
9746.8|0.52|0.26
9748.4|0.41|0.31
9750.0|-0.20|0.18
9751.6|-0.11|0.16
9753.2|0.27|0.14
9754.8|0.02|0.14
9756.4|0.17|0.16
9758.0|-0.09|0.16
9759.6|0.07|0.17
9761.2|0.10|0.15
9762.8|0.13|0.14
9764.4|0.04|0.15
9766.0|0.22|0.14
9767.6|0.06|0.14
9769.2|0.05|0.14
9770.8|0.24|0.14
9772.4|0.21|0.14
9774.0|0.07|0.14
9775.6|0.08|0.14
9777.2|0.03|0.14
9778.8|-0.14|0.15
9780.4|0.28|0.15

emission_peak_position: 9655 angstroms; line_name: [O III]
